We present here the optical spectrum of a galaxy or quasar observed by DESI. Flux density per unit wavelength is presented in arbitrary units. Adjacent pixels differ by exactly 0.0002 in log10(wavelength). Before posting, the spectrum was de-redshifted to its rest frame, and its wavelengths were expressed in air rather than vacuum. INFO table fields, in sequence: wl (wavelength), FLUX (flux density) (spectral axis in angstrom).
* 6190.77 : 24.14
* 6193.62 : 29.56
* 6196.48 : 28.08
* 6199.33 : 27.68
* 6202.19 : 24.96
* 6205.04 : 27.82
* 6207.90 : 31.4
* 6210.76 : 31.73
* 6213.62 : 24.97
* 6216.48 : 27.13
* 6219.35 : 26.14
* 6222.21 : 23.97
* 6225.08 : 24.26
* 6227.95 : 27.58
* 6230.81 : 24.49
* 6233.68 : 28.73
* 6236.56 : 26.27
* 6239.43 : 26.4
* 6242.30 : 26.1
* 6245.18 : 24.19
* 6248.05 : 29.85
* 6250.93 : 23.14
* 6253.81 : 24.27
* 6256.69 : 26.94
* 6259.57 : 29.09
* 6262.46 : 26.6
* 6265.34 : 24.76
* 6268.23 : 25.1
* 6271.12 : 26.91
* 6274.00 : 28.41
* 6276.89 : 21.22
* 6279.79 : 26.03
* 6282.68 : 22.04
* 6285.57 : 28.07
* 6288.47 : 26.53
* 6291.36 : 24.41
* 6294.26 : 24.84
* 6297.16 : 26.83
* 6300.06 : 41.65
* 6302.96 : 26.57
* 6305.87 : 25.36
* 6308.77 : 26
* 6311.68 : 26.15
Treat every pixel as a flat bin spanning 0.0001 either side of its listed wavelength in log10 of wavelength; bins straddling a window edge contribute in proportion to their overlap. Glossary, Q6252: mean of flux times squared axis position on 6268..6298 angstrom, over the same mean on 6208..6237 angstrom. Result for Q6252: 1.0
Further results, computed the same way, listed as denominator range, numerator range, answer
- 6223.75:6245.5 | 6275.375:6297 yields 0.97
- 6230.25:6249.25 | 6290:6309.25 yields 1.07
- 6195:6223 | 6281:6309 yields 1.02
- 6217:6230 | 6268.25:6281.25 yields 1.02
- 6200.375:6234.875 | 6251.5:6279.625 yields 0.97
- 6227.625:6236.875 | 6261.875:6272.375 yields 0.97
